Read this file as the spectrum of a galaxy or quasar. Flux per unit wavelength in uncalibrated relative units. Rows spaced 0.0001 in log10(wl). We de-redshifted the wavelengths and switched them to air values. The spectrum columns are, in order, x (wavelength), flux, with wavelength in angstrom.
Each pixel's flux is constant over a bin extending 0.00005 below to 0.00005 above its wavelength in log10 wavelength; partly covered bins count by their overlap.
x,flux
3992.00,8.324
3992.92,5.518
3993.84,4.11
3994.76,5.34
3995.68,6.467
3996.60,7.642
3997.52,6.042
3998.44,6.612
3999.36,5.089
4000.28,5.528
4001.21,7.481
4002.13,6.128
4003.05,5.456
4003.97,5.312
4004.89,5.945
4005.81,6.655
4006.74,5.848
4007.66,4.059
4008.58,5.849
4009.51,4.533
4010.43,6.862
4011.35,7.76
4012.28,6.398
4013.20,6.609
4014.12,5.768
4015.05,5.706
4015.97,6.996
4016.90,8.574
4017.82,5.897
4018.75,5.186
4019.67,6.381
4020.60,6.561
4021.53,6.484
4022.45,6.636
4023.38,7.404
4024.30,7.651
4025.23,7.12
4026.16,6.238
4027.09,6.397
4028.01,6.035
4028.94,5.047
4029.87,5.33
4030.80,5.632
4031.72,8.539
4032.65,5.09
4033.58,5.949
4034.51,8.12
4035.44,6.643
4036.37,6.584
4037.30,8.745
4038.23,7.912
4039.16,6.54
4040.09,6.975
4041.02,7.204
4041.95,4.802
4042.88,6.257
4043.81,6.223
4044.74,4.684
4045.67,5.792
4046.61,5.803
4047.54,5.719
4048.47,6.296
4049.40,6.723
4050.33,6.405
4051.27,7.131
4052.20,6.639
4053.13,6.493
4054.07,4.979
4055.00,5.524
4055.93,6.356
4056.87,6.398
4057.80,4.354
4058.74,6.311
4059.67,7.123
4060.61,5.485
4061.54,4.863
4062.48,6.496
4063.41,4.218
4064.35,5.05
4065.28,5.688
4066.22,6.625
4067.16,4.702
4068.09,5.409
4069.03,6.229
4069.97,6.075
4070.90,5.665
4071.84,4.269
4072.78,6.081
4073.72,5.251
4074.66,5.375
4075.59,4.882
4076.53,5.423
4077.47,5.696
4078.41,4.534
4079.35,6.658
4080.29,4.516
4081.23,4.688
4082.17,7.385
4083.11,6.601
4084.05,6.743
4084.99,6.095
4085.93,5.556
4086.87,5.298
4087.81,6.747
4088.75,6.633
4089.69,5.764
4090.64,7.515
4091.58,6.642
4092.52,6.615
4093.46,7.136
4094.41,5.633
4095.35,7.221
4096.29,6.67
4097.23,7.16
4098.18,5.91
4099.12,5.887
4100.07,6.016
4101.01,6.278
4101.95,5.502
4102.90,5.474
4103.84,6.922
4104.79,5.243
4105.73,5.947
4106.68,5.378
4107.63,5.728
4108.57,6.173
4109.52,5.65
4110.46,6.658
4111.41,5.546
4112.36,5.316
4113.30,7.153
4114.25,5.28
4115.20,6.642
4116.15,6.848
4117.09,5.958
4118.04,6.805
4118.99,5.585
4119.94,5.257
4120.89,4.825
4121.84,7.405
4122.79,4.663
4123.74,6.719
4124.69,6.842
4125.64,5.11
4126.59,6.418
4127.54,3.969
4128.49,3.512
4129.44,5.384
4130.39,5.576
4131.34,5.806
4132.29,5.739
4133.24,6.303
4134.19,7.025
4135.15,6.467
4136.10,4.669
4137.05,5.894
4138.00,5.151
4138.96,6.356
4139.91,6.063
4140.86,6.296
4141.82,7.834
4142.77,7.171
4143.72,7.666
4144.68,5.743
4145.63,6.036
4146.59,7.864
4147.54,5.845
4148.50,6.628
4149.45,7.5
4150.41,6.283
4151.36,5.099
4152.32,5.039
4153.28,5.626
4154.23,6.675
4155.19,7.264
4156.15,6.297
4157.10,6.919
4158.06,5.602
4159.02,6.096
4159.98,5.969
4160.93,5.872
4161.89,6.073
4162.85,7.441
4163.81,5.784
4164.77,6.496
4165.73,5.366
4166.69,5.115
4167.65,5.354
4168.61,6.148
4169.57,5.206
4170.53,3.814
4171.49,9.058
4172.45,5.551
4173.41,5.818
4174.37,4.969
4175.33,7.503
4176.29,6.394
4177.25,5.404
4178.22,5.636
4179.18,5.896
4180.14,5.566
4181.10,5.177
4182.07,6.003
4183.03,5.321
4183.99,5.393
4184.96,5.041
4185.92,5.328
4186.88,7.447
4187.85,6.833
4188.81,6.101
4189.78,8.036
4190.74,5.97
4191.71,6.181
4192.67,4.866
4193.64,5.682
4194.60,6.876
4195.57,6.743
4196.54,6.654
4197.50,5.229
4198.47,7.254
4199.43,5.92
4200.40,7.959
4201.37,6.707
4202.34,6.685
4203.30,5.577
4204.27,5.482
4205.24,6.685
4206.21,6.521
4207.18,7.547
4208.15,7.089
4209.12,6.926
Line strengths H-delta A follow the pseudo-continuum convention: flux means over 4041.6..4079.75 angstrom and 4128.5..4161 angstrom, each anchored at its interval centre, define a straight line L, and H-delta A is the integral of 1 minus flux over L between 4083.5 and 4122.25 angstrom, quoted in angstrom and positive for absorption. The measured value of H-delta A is -1.3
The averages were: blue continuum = 5.72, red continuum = 6.2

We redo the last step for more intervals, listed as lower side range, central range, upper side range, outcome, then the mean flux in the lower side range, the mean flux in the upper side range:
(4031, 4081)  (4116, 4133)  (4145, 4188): 0.9 angstrom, 5.98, 6.03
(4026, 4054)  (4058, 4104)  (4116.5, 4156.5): 2.4 angstrom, 6.38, 6.06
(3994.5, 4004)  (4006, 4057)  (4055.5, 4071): -3.7 angstrom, 6.15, 5.71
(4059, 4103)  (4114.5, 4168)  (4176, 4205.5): -0.4 angstrom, 5.91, 6.12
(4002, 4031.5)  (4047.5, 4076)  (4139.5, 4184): 2.0 angstrom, 6.22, 6.13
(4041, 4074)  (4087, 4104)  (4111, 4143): -1.5 angstrom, 5.8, 5.92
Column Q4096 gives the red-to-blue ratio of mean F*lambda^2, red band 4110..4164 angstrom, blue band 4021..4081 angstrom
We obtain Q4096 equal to 1.1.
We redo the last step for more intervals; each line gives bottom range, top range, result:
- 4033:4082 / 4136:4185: 1.08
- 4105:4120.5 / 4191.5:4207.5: 1.11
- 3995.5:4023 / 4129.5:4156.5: 1.08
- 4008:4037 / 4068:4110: 0.96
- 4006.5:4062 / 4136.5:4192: 1.04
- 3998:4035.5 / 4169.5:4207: 1.06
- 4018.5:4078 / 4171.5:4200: 1.07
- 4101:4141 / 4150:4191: 1.05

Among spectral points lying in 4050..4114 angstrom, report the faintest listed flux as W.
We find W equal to 4.218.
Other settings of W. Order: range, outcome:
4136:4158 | 4.669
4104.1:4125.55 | 4.663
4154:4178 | 3.814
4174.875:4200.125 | 4.866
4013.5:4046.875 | 4.684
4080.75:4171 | 3.512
